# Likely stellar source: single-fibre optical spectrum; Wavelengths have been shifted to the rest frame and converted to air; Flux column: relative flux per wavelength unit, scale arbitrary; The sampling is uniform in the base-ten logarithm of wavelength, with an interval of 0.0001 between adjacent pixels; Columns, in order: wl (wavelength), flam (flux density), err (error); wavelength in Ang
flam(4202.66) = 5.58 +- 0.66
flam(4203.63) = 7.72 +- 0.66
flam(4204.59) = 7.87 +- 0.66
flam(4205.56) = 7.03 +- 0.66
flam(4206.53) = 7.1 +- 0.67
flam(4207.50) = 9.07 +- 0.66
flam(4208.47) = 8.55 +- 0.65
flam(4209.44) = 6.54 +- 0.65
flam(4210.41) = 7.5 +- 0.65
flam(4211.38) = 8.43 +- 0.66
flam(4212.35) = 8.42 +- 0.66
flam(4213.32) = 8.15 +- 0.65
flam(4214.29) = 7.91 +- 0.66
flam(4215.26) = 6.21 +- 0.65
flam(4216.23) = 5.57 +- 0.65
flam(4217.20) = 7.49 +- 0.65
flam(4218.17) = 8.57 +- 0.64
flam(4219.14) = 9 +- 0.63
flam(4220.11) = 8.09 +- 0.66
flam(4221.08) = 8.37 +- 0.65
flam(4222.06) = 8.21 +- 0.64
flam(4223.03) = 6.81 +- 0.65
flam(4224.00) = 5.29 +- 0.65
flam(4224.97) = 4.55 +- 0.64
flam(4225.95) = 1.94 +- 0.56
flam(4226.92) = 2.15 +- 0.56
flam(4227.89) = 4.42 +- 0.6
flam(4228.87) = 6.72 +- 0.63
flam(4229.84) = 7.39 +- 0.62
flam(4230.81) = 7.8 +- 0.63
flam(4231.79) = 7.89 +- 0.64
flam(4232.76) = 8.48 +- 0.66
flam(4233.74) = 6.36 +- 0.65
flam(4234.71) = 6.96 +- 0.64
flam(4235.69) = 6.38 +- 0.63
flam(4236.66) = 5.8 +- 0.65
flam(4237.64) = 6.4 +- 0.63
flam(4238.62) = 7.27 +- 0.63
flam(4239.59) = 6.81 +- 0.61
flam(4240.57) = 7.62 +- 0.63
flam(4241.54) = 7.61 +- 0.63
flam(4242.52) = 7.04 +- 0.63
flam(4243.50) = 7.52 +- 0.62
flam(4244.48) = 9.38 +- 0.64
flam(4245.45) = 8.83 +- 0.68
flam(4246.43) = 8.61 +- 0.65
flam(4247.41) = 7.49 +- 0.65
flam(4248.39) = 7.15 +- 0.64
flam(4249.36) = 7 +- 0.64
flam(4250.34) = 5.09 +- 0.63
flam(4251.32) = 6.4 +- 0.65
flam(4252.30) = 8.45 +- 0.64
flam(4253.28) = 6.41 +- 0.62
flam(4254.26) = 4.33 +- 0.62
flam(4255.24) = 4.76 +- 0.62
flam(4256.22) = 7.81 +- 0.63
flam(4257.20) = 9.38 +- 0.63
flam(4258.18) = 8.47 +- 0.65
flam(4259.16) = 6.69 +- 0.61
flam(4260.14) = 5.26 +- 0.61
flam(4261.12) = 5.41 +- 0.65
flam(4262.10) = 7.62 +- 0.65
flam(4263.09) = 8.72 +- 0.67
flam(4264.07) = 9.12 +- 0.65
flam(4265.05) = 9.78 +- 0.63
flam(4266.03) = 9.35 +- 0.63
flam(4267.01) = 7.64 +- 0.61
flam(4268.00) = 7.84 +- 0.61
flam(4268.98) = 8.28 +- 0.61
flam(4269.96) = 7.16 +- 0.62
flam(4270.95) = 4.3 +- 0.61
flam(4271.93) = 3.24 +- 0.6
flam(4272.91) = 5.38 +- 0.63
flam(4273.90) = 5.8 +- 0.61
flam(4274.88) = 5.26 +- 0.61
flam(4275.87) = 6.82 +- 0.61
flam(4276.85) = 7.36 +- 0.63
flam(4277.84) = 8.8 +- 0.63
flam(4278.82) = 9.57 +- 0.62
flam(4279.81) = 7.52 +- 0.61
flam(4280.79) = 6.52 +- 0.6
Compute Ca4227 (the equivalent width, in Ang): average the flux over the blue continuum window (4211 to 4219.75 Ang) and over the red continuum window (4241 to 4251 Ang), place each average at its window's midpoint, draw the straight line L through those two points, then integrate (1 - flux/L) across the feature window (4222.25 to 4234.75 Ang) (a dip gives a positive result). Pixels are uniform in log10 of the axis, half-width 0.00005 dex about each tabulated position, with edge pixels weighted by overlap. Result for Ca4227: 2.8 Ang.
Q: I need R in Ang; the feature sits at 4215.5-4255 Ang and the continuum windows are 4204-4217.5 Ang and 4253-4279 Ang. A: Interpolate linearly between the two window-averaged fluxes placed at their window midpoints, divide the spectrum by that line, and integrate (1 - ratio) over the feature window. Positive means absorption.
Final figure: 2.7 Ang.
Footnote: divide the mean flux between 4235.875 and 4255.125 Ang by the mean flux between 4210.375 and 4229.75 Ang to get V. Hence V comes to 1.06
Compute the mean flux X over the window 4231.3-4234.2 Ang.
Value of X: 7.58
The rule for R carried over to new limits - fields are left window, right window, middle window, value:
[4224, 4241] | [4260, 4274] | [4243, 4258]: -1.47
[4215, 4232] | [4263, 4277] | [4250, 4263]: 0.28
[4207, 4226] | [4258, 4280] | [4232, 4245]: 0.09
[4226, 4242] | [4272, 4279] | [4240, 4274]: -3.08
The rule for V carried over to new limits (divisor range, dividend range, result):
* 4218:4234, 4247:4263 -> 1.03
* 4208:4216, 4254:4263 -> 0.89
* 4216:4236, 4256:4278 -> 1.08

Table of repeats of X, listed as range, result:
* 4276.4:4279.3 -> 8.59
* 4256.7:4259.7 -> 8.13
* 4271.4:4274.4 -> 4.81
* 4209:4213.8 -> 7.82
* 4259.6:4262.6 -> 6.1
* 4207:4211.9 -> 8.01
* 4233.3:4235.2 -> 6.68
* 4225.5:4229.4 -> 3.87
